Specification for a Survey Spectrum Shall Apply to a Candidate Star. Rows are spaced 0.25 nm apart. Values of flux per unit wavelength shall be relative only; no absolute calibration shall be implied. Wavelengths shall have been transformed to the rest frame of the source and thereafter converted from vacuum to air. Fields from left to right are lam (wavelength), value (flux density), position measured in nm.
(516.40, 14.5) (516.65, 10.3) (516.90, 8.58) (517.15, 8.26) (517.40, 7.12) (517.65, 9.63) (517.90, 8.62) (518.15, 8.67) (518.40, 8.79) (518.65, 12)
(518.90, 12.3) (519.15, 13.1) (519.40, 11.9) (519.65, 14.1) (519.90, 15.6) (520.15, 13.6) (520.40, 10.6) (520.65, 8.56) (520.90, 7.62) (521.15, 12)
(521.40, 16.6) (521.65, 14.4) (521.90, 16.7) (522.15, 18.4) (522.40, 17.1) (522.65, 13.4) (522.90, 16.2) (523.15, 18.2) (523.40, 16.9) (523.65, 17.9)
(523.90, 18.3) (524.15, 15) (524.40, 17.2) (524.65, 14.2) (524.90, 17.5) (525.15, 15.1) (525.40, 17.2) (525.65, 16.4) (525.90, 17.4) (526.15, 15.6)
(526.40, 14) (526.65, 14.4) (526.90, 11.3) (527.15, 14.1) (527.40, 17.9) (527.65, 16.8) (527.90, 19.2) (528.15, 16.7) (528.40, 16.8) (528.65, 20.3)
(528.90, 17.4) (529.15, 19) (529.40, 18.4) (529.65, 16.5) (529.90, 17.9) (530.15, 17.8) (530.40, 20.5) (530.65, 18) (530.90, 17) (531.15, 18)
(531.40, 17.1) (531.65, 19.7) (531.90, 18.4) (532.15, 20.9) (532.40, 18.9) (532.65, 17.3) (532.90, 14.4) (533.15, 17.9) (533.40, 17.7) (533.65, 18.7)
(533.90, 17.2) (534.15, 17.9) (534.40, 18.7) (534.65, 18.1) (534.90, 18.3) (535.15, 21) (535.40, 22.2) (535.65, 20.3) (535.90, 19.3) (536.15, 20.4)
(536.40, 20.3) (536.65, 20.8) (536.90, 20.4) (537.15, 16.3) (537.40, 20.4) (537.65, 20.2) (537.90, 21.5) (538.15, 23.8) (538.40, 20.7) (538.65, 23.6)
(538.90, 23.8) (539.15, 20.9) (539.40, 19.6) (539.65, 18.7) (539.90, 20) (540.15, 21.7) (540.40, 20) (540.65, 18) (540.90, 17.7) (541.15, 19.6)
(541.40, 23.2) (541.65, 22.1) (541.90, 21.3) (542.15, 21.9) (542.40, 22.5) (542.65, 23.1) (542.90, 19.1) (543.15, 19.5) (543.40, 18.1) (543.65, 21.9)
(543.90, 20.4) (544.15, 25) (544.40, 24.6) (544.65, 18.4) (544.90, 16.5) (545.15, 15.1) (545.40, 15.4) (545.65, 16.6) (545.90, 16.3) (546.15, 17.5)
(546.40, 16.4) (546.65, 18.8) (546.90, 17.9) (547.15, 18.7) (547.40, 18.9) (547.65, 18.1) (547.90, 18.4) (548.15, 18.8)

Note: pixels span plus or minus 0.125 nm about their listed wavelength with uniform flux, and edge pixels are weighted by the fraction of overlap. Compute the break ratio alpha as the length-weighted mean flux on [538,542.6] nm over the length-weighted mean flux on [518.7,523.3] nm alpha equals 1.52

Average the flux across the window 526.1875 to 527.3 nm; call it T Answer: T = 13.7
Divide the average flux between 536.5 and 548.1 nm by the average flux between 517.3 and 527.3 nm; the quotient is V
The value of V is 1.42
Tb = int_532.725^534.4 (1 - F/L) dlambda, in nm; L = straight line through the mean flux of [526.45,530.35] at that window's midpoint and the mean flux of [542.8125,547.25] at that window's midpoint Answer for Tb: 0.01 nm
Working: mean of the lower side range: 17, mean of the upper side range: 18.7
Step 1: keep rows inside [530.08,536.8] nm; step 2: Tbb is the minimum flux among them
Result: 14.4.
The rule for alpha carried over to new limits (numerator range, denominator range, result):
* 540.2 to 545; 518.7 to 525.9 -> 1.39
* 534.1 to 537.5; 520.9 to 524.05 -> 1.23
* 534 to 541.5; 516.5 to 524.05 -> 1.57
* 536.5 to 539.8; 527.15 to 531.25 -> 1.16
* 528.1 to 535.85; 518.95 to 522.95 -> 1.34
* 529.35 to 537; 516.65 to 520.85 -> 1.76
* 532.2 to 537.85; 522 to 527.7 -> 1.18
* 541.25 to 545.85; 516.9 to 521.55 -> 1.83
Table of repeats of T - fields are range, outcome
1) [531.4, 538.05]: 19.1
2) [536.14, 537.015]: 20.5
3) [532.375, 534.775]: 17.6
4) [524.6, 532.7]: 17.2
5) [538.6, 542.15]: 20.7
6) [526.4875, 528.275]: 15.7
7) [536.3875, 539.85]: 20.8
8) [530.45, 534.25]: 18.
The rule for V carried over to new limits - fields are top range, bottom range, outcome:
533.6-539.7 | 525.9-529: 1.24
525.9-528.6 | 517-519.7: 1.54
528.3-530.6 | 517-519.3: 1.86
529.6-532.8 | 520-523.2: 1.31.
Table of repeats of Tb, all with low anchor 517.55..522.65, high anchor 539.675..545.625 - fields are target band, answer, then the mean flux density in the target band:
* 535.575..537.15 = -0.168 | 19.9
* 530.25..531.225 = -0.136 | 18.4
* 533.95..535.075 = -0.058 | 18.3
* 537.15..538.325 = -0.153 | 20.9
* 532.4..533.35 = -0.005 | 16.9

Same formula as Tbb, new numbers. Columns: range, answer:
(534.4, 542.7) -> 16.3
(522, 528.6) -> 11.3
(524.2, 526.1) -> 14.2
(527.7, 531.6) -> 16.5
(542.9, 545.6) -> 15.1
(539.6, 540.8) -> 18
